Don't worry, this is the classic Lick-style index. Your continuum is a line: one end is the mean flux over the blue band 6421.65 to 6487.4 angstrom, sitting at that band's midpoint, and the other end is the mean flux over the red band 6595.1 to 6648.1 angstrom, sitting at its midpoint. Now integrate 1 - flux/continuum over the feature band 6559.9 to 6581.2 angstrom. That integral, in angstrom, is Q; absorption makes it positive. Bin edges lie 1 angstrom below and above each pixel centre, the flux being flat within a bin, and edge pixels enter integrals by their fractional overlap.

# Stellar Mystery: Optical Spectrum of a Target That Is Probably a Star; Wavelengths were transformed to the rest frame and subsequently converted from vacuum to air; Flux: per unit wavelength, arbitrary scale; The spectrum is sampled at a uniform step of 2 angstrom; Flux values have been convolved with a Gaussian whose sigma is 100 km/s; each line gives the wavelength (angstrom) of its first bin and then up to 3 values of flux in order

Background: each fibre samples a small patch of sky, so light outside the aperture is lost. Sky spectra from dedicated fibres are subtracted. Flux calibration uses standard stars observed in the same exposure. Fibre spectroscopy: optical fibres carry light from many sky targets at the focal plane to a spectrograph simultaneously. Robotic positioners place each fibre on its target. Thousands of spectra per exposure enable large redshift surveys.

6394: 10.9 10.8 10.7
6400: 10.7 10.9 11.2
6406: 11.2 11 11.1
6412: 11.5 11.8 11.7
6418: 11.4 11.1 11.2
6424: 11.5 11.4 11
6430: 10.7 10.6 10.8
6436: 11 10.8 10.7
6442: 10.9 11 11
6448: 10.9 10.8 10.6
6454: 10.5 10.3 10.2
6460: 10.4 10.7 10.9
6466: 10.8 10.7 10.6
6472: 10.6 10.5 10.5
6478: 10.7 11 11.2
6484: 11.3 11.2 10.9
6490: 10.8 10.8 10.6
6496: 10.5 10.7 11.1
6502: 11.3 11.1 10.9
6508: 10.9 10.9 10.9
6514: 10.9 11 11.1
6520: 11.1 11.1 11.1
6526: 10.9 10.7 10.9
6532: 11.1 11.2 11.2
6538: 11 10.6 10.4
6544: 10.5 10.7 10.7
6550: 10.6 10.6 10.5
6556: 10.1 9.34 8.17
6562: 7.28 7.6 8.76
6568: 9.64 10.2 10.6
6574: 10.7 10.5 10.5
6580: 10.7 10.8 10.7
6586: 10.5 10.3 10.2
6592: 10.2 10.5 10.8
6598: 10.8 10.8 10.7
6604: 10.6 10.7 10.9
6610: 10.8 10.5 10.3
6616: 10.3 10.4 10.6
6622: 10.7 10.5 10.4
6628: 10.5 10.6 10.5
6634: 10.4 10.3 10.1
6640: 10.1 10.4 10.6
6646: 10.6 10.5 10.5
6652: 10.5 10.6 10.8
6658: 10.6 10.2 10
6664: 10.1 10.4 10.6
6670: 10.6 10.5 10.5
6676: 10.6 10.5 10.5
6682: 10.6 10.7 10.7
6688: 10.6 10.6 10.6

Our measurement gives 2.08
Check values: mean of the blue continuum 10.8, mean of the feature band 9.58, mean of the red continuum 10.5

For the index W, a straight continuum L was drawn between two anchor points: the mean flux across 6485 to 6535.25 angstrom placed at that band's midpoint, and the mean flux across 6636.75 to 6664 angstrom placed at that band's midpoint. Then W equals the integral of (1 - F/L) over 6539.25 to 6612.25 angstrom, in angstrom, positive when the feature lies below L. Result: 3.2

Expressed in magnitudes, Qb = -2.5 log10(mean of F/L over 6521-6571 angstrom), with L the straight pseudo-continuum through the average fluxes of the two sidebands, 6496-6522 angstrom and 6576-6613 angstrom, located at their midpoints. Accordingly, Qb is 0.065 mag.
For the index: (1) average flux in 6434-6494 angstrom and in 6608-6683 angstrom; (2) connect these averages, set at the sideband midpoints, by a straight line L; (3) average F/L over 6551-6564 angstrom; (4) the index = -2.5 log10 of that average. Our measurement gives 0.16 mag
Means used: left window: 10.8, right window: 10.5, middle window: 9.2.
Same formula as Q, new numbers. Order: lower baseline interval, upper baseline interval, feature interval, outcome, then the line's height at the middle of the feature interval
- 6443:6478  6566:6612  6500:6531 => -1.2 angstrom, 10.6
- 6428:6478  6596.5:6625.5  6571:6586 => 0.0 angstrom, 10.6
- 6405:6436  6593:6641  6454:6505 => 1.0 angstrom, 11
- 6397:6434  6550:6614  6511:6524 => -0.6 angstrom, 10.5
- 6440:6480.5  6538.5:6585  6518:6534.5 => -1.2 angstrom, 10.2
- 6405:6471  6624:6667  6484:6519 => -0.5 angstrom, 10.8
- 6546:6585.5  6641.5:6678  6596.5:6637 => -1.4 angstrom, 10.2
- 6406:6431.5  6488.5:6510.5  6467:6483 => 0.4 angstrom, 11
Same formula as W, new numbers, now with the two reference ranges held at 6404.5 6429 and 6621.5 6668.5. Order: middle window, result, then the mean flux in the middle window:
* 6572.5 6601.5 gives 0.2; 10.6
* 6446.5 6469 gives 1.1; 10.6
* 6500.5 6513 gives 0.0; 11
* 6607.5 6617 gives 0.0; 10.5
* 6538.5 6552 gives 0.3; 10.6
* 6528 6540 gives -0.2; 11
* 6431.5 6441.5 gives 0.4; 10.8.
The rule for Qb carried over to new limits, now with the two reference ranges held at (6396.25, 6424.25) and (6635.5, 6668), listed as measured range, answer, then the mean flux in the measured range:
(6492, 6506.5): 0.002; 10.9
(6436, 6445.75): 0.022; 10.9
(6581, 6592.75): 0.016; 10.5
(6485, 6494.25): 0.005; 10.9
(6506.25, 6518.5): -0.008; 10.9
